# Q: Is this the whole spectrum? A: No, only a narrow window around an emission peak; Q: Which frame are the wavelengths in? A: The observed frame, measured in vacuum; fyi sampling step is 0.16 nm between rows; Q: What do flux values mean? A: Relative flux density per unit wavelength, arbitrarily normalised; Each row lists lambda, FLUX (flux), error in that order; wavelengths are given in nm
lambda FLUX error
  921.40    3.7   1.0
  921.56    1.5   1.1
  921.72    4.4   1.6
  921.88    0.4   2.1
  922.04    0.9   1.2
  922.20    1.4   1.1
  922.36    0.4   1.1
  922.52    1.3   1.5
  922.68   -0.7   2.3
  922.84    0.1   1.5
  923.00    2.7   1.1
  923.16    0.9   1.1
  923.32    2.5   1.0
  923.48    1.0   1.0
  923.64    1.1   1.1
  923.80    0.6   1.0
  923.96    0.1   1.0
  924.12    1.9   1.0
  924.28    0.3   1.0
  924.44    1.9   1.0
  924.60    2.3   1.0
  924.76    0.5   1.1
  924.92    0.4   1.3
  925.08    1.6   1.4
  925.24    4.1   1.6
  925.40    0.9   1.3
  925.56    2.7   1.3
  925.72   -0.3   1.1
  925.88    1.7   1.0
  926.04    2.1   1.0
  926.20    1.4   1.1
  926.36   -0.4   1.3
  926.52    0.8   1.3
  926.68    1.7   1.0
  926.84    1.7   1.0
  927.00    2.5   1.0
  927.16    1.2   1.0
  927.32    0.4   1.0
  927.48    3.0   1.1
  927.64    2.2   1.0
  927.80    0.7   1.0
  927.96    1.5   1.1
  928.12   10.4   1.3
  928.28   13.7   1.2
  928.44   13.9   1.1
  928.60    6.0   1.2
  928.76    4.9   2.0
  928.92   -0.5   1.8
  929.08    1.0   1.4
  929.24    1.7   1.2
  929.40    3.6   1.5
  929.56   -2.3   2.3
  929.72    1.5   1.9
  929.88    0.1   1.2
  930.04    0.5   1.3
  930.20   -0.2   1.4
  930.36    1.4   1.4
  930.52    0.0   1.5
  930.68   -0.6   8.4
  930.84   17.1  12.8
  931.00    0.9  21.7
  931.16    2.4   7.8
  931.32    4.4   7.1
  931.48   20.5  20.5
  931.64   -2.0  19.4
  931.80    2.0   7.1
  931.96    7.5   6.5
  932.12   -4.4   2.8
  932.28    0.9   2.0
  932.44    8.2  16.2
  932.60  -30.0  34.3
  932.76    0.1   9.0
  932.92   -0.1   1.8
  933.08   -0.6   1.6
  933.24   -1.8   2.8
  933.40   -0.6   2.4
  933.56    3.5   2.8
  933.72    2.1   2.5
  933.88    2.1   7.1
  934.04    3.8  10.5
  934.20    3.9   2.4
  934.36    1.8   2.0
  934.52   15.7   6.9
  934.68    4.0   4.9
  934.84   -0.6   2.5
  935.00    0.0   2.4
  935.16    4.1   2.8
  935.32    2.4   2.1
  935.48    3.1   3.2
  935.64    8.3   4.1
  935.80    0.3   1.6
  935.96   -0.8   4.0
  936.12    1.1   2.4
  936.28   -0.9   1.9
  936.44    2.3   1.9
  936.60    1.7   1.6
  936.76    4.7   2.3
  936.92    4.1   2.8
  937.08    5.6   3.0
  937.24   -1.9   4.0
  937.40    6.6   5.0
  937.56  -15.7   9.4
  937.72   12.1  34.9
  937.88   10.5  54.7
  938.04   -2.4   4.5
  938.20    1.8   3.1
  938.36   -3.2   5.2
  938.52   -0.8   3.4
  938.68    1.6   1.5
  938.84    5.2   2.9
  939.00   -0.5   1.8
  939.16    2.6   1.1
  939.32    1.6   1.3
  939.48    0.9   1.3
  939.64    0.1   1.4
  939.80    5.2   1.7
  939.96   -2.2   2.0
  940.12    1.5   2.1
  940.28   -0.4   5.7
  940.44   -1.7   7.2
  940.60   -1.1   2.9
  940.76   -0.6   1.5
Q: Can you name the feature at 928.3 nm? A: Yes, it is [O III]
